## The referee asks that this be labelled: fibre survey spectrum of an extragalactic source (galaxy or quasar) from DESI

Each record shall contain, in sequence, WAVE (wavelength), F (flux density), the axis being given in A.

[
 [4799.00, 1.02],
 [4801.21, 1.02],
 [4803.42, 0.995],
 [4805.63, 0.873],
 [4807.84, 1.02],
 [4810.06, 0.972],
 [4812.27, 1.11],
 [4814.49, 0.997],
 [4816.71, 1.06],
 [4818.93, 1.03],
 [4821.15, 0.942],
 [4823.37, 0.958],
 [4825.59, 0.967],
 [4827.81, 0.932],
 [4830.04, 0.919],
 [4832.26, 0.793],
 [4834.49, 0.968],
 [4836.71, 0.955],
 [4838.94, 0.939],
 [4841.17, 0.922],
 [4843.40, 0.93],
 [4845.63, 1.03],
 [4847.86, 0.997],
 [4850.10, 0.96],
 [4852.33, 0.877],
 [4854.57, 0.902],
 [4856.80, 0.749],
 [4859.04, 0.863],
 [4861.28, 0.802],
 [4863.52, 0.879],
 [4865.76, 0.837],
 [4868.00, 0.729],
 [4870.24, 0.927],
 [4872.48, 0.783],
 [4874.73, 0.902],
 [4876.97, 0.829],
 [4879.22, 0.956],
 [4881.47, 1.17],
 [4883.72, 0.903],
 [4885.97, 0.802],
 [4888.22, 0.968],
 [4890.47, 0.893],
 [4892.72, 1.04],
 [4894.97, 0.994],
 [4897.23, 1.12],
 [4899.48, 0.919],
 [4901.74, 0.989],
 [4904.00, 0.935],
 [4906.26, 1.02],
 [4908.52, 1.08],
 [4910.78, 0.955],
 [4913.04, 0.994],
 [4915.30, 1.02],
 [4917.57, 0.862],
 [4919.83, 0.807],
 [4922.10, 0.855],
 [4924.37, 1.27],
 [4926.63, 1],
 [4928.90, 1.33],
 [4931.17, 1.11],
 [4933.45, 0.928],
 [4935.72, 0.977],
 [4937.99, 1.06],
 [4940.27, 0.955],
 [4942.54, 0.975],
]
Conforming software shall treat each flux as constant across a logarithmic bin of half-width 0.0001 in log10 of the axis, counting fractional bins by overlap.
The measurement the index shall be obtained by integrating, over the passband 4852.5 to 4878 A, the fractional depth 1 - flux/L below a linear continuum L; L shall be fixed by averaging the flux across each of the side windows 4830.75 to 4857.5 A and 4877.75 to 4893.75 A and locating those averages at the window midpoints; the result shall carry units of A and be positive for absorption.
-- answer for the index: 2.8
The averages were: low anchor 0.921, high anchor 0.958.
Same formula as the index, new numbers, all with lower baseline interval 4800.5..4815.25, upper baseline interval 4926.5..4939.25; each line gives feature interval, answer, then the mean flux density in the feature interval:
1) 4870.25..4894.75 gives 2.7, 0.927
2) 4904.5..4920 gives 1.3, 0.971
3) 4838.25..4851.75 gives 0.8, 0.96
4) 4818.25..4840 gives 1.5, 0.939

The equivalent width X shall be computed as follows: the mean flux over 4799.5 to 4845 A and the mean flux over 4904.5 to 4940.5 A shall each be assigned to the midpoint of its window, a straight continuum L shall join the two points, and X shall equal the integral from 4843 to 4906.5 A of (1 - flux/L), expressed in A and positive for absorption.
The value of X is 4.6 A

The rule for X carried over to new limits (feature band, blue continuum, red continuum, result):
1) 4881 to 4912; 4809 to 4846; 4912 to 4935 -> 0.7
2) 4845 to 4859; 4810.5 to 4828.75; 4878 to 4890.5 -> 0.9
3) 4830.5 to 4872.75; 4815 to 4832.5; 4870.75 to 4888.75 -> 2.1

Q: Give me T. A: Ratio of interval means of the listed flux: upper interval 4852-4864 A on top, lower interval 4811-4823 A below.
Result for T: 0.82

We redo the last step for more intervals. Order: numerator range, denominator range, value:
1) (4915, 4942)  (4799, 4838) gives 1.04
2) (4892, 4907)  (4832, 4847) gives 1.06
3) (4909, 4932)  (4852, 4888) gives 1.17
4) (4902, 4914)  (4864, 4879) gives 1.18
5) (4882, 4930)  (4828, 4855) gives 1.06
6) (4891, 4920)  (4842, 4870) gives 1.12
